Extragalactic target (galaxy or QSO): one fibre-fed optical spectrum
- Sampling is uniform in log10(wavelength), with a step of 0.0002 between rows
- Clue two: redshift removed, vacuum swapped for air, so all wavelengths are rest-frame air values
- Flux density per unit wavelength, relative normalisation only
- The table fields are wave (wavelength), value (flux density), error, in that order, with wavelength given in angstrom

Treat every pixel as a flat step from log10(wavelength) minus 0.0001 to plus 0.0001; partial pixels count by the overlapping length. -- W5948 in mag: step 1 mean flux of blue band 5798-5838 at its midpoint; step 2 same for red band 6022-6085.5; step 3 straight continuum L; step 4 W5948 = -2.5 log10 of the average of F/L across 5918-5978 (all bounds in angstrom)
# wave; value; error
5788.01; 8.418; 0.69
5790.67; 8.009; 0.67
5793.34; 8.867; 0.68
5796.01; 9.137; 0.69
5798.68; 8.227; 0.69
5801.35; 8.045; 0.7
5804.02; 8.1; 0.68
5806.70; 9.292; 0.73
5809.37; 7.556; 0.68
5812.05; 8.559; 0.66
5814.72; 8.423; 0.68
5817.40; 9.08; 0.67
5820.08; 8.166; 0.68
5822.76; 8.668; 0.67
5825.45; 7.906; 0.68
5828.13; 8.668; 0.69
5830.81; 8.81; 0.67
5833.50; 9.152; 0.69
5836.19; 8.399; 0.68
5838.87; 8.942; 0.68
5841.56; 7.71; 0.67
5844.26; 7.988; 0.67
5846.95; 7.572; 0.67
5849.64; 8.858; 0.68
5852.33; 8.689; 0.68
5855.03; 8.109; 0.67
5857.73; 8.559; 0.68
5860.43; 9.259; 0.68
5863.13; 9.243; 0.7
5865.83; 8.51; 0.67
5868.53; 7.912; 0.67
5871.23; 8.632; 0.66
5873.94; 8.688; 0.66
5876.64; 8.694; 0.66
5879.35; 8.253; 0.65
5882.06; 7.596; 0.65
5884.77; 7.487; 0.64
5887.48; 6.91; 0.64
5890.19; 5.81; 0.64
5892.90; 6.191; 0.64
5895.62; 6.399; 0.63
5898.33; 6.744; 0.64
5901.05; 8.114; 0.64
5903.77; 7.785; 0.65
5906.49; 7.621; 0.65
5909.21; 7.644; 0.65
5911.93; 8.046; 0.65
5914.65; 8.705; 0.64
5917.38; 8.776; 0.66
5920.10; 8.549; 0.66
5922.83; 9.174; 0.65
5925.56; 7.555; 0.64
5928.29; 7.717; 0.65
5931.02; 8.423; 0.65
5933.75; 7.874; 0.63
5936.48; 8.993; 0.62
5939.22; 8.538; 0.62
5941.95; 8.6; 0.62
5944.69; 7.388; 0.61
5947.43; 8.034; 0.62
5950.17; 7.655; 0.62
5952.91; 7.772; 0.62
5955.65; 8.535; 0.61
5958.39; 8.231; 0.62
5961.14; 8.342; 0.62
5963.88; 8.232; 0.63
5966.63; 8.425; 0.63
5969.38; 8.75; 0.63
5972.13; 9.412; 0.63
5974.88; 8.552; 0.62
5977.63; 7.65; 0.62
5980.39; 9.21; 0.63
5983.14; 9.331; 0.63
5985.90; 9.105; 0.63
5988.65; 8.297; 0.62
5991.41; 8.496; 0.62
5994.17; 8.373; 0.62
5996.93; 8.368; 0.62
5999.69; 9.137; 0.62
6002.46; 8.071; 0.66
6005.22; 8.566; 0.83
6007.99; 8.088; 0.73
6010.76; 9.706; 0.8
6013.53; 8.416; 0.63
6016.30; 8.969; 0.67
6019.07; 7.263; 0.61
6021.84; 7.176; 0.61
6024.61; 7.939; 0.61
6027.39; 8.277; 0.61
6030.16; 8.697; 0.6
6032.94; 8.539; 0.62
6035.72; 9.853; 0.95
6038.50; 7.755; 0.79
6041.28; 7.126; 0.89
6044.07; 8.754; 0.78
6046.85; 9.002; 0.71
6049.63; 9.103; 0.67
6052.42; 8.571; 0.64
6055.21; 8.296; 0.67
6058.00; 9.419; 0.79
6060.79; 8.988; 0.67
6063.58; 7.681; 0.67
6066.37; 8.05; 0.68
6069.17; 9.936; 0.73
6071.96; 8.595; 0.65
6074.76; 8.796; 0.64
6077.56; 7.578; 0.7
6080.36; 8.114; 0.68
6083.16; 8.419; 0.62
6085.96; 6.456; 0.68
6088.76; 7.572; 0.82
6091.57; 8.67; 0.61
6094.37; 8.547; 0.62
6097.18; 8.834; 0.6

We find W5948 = 0.02 mag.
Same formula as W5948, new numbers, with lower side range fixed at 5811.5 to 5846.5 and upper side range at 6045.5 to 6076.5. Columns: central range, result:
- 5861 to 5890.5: 0.06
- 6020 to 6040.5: 0.06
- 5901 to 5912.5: 0.10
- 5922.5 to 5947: 0.05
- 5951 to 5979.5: 0.03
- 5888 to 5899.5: 0.33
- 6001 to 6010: 0.04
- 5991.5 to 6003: 0.02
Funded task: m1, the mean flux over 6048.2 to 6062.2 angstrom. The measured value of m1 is 8.88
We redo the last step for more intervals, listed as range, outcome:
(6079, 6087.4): 7.67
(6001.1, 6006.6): 8.33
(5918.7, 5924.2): 8.86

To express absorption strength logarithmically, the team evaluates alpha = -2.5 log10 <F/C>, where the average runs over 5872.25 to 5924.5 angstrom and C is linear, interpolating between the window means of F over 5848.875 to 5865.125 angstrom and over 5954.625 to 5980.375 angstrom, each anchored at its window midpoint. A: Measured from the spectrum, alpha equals 0.121 mag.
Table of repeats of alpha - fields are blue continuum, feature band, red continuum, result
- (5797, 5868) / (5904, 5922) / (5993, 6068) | 0.032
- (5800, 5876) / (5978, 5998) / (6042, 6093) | -0.031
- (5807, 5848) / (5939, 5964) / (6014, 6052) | 0.034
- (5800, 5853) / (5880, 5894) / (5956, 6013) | 0.229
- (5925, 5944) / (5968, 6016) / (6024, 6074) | -0.033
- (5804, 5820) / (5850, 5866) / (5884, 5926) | -0.090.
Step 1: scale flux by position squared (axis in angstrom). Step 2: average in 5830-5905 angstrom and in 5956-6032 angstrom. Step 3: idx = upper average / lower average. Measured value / 1.10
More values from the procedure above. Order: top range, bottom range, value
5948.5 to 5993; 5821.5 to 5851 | 1.06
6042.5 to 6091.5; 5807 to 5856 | 1.08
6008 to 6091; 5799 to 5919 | 1.10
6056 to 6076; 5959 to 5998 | 1.05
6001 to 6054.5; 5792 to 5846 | 1.07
